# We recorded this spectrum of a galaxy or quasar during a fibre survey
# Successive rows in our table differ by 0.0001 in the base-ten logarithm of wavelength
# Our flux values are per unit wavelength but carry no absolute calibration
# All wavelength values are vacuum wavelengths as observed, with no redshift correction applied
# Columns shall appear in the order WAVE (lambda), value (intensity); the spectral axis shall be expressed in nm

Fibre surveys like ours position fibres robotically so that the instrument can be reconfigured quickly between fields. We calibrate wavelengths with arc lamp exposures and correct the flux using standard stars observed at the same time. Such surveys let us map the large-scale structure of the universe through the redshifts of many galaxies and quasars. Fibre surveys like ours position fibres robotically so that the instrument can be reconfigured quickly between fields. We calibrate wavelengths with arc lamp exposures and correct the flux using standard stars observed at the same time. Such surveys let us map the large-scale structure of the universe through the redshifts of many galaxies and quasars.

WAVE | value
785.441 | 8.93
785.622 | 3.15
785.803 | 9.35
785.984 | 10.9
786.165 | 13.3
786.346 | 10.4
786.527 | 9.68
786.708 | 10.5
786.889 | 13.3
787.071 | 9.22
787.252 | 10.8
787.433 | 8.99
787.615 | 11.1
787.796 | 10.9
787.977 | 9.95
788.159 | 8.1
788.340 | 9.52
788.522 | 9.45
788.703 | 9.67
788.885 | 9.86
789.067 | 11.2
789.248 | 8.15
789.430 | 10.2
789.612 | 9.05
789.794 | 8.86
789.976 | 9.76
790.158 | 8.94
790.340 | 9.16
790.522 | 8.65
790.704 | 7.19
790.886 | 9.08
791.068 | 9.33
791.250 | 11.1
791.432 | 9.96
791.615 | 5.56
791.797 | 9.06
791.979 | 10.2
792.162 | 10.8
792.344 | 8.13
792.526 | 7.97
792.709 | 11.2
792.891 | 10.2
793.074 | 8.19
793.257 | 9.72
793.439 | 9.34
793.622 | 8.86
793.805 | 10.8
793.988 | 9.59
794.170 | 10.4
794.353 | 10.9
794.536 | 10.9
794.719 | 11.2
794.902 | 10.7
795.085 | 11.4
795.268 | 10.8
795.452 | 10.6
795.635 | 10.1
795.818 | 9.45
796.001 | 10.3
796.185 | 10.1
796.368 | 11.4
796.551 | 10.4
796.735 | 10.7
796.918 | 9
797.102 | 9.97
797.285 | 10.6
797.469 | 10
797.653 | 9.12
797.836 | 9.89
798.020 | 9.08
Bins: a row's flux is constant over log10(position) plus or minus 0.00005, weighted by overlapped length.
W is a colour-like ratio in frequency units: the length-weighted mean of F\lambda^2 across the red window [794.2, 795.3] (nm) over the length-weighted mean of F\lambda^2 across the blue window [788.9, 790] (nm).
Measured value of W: 1.2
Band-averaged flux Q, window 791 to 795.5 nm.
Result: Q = 9.87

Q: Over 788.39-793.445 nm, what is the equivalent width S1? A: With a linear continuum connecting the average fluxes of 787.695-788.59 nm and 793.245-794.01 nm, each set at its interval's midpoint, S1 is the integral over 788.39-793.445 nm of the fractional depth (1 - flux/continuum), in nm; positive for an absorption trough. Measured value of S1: 0.18 nm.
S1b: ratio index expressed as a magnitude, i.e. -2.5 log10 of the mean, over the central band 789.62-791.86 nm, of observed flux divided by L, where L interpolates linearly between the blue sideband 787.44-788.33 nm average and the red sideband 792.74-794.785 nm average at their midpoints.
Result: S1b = 0.12 mag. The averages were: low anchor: 9.87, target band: 8.89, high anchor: 10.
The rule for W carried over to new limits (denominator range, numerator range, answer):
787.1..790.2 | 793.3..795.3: 1.09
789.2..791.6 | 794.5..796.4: 1.18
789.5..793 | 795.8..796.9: 1.14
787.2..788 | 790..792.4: 0.88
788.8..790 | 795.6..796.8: 1.10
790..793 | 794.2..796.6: 1.17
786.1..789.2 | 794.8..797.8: 1.02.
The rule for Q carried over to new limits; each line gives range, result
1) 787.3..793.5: 9.38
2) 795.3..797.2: 10.2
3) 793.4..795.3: 10.5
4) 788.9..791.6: 9.24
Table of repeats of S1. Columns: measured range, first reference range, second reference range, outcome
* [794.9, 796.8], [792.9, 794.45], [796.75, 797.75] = -0.14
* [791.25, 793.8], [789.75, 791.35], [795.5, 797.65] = 0.05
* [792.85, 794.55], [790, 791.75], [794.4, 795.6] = 0.07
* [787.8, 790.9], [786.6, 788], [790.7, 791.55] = 0.22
